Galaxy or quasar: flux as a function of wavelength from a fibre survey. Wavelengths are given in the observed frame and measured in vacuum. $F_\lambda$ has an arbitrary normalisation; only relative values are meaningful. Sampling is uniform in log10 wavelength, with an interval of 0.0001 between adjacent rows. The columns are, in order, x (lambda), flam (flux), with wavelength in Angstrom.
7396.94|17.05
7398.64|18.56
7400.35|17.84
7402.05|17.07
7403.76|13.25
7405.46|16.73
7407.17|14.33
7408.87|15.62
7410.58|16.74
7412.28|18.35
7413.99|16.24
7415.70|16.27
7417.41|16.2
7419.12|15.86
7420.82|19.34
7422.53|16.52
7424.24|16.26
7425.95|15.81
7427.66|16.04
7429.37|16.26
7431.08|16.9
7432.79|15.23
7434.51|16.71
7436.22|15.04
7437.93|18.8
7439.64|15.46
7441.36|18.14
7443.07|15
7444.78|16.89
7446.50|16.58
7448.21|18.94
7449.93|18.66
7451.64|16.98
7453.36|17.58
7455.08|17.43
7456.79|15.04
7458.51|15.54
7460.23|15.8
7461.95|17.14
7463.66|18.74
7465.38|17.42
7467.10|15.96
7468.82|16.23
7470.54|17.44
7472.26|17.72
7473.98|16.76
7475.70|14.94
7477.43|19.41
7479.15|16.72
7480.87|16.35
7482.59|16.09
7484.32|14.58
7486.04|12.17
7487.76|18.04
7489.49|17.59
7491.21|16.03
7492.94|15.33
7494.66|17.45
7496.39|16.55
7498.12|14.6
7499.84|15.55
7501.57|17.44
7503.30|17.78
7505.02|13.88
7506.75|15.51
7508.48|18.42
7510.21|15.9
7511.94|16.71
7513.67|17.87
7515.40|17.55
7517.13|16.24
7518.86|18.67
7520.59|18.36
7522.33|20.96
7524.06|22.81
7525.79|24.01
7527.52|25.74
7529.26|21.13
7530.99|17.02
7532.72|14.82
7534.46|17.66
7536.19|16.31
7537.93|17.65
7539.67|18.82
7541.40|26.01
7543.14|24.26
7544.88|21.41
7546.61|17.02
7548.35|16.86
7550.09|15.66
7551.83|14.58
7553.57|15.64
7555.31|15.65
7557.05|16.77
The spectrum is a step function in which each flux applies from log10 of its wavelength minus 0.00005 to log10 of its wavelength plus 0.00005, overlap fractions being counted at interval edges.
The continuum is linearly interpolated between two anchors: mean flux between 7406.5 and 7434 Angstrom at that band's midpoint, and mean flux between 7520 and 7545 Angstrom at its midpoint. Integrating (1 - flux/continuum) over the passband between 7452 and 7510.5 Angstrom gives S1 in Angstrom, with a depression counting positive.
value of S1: 6.7 Angstrom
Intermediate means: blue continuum 16.4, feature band 16.5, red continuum 20.5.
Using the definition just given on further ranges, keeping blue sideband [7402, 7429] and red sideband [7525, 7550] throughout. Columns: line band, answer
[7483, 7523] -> 4.6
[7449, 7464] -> 0.4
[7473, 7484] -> 0.9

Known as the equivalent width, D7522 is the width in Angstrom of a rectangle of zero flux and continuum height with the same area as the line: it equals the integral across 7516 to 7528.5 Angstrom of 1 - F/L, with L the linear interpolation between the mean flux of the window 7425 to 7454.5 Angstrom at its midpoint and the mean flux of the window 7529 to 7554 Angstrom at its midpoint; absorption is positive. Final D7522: -2.00 Angstrom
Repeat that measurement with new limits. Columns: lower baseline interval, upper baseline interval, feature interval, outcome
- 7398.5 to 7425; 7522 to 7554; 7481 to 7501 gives 2.7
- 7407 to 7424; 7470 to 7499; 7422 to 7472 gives -0.7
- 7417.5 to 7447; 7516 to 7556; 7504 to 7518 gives 1.4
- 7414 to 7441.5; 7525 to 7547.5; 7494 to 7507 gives 1.9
